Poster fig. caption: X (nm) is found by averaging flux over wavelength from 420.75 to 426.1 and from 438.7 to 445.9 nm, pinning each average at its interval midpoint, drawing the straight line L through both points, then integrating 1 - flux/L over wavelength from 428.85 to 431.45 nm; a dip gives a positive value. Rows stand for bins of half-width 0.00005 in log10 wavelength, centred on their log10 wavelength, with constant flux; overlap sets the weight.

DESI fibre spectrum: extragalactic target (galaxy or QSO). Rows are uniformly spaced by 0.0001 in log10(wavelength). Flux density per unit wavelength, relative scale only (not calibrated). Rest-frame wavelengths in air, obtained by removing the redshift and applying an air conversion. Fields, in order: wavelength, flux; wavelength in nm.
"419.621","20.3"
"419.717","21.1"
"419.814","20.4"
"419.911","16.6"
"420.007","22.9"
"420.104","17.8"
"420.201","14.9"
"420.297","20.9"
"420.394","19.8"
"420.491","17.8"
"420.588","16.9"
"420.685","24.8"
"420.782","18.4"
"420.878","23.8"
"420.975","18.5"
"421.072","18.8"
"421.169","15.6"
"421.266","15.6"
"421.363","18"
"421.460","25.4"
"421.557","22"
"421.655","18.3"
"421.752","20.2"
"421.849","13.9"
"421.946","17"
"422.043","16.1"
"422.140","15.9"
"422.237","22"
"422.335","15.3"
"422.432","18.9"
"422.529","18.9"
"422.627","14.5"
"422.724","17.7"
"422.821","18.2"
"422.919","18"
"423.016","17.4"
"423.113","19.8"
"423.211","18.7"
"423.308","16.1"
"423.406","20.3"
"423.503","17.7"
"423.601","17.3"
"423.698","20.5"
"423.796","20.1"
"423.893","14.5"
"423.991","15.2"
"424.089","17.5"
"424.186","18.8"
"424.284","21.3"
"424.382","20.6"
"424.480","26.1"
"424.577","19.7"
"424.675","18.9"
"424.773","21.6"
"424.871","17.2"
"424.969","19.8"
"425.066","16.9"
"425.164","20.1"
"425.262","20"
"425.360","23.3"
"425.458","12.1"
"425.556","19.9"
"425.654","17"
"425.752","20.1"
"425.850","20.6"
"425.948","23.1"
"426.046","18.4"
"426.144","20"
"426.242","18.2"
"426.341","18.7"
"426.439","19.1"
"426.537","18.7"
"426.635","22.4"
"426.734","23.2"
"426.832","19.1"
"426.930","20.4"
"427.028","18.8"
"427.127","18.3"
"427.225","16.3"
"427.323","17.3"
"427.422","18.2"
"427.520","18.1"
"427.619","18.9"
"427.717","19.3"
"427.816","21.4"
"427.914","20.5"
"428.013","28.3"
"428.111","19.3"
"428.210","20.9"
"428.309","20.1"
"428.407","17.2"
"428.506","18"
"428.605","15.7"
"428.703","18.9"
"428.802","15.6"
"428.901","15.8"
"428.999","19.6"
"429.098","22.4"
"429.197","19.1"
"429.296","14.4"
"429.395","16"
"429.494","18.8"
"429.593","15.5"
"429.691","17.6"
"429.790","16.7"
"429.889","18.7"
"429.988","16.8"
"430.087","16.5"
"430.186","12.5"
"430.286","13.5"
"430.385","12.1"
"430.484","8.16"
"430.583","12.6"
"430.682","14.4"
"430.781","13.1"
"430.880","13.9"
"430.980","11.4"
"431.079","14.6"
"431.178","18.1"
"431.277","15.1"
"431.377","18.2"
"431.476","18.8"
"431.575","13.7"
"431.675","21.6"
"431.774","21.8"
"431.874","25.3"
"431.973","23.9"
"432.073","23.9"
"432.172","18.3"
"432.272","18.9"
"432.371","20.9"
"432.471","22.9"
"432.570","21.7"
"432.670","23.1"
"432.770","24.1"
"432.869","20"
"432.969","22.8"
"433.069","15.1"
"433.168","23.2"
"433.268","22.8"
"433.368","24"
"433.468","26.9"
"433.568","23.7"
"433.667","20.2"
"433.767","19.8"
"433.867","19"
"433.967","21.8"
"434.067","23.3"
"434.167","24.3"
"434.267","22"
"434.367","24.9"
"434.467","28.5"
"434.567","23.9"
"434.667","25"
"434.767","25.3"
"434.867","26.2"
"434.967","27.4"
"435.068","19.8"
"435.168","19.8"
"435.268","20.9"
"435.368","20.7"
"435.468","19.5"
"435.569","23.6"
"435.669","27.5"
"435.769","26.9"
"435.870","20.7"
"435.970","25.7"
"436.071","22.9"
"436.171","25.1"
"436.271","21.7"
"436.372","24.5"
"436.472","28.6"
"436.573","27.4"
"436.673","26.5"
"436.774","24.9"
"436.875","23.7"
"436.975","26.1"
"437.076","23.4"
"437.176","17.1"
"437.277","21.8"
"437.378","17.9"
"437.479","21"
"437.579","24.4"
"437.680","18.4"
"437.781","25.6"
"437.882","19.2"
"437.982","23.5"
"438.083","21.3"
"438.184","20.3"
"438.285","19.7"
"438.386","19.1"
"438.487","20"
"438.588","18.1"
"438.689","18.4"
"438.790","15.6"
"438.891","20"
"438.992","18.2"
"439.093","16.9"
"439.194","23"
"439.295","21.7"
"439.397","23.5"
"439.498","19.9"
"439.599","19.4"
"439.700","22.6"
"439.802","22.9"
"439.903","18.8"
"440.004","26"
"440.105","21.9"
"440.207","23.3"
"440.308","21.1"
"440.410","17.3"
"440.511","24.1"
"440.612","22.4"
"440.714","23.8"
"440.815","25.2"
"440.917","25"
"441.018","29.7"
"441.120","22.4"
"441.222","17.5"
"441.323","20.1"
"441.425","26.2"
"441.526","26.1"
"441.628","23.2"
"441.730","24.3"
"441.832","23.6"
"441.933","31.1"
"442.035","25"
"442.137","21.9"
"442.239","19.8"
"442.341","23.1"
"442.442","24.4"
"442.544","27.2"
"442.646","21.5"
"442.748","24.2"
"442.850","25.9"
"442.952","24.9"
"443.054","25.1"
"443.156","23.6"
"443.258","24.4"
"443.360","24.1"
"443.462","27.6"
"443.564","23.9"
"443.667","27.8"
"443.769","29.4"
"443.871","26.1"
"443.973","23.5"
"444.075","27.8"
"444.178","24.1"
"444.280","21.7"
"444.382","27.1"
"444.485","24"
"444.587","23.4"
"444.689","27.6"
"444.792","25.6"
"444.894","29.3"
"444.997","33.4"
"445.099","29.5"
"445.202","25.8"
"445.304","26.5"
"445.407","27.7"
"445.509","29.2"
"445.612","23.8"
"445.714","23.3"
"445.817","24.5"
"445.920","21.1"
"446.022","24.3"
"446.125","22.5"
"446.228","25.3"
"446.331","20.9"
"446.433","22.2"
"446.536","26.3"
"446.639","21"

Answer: 0.63 nm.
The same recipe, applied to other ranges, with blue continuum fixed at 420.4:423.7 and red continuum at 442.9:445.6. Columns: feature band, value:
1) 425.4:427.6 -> 0.111 nm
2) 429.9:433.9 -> 0.598 nm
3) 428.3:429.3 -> 0.138 nm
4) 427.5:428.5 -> 0.009 nm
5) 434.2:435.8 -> -0.059 nm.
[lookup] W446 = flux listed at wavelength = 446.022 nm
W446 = 24.3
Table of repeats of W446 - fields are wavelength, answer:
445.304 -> 26.5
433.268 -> 22.8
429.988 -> 16.8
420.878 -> 23.8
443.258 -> 24.4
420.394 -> 19.8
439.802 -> 22.9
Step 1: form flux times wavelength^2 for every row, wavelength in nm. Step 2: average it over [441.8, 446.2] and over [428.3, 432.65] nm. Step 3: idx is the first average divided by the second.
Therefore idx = 1.55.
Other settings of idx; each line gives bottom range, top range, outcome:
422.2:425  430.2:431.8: 0.83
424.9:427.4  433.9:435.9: 1.28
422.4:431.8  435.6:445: 1.37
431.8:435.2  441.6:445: 1.16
